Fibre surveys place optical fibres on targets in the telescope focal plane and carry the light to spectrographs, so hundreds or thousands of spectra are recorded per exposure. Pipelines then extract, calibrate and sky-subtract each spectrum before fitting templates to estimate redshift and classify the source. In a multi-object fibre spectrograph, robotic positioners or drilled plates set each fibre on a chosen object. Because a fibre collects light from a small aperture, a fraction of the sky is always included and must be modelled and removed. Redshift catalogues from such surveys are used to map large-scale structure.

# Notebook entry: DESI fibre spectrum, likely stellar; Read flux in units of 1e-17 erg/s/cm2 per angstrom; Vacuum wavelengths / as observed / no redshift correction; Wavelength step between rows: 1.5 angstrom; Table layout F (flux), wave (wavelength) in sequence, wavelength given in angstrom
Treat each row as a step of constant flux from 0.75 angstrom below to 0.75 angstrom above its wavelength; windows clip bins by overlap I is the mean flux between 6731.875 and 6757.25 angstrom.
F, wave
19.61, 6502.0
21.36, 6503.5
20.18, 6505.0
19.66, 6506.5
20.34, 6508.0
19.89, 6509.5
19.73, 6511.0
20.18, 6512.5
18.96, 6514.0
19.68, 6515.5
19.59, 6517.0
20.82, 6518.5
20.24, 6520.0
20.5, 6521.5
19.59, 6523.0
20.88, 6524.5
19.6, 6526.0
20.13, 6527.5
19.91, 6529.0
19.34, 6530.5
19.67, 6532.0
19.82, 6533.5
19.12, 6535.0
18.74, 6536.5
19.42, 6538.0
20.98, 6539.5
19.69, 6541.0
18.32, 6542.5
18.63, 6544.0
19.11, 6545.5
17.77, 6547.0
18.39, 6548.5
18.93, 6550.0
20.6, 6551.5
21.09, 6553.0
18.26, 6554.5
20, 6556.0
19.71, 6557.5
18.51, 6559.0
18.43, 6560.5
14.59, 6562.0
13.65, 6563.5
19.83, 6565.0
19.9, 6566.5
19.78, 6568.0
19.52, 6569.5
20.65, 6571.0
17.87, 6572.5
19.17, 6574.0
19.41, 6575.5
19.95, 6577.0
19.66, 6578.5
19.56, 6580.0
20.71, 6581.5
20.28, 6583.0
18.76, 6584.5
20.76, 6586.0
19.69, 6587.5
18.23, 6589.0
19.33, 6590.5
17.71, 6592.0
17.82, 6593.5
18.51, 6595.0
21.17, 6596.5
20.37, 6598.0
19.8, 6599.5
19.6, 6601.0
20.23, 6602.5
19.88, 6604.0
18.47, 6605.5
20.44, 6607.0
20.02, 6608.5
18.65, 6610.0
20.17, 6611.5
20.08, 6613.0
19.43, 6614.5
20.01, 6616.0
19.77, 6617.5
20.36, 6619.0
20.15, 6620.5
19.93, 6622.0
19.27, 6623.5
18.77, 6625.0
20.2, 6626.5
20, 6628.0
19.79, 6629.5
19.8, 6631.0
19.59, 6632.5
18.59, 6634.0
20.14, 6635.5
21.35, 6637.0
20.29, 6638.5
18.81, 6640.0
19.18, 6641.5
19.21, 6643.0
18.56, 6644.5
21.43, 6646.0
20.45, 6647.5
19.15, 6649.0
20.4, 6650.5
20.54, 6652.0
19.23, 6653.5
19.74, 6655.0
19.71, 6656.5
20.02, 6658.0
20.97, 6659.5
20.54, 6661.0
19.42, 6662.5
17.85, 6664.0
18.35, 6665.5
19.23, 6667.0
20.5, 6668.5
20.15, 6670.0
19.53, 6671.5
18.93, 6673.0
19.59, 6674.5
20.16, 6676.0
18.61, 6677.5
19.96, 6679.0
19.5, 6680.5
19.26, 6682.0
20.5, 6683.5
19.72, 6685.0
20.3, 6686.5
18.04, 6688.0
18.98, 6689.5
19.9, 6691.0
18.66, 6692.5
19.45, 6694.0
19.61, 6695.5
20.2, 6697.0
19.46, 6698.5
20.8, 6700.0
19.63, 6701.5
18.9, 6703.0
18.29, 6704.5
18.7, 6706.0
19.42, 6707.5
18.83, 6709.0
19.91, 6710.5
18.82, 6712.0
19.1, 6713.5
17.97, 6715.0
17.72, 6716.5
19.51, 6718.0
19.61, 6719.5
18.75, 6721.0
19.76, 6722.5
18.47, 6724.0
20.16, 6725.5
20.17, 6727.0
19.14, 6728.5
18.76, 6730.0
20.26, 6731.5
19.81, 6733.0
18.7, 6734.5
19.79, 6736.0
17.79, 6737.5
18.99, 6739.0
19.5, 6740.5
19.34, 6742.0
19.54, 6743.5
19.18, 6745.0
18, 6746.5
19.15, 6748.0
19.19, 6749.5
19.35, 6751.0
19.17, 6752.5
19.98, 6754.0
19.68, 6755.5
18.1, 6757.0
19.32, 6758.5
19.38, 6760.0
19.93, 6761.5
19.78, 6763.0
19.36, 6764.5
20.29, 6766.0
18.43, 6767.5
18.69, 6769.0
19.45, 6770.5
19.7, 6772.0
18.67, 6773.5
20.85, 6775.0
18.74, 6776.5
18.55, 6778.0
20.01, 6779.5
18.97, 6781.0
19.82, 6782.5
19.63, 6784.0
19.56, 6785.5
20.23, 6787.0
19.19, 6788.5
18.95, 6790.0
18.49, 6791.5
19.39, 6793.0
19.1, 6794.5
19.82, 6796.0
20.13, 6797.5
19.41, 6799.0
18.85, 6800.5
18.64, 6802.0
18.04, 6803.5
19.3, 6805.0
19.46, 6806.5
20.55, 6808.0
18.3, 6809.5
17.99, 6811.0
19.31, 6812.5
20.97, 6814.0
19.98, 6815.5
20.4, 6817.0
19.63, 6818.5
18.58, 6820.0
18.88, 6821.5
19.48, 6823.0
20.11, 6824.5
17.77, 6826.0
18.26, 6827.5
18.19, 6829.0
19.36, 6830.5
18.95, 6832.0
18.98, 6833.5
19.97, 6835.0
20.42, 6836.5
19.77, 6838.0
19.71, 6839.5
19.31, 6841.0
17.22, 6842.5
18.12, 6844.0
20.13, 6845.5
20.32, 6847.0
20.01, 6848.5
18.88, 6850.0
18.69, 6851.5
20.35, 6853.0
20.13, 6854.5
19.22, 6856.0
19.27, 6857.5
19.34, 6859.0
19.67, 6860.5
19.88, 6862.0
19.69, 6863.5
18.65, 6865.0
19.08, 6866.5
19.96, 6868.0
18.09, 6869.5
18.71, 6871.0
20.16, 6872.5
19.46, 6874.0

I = 19.2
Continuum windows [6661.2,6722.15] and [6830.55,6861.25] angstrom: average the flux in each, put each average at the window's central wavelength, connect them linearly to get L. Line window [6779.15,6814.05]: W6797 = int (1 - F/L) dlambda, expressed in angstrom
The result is 0.2 angstrom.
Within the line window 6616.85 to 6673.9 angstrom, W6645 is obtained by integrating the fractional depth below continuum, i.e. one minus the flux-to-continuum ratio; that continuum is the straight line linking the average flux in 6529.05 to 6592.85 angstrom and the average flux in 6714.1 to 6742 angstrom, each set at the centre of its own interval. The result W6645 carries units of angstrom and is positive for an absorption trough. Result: -1.7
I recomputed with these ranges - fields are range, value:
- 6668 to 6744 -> 19.4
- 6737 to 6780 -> 19.2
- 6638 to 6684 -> 19.7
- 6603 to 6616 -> 19.7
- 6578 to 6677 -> 19.7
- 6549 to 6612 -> 19.3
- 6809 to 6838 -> 19.3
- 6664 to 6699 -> 19.5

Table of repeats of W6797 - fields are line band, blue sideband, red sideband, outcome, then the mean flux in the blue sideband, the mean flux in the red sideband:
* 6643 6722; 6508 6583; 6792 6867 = -0.5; 19.4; 19.3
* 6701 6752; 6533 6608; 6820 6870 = 0.3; 19.2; 19.3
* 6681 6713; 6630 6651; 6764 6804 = 0.3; 19.8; 19.3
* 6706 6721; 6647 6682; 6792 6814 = 0.4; 19.7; 19.2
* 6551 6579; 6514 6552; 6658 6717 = 0.8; 19.6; 19.4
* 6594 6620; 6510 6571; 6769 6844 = -0.7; 19.3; 19.3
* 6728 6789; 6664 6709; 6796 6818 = 0.3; 19.4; 19.4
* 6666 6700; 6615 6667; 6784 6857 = 0.1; 19.7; 19.3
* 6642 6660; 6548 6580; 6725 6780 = -0.8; 19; 19.3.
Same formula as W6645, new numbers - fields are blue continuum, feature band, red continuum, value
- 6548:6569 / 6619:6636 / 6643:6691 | -0.33 angstrom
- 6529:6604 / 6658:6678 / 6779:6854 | -0.31 angstrom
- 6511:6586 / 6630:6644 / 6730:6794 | -0.22 angstrom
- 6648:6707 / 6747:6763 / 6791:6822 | 0.07 angstrom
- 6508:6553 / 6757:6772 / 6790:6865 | 0.02 angstrom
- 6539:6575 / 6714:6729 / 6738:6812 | 0.03 angstrom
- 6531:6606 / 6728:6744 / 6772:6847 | 0.02 angstrom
